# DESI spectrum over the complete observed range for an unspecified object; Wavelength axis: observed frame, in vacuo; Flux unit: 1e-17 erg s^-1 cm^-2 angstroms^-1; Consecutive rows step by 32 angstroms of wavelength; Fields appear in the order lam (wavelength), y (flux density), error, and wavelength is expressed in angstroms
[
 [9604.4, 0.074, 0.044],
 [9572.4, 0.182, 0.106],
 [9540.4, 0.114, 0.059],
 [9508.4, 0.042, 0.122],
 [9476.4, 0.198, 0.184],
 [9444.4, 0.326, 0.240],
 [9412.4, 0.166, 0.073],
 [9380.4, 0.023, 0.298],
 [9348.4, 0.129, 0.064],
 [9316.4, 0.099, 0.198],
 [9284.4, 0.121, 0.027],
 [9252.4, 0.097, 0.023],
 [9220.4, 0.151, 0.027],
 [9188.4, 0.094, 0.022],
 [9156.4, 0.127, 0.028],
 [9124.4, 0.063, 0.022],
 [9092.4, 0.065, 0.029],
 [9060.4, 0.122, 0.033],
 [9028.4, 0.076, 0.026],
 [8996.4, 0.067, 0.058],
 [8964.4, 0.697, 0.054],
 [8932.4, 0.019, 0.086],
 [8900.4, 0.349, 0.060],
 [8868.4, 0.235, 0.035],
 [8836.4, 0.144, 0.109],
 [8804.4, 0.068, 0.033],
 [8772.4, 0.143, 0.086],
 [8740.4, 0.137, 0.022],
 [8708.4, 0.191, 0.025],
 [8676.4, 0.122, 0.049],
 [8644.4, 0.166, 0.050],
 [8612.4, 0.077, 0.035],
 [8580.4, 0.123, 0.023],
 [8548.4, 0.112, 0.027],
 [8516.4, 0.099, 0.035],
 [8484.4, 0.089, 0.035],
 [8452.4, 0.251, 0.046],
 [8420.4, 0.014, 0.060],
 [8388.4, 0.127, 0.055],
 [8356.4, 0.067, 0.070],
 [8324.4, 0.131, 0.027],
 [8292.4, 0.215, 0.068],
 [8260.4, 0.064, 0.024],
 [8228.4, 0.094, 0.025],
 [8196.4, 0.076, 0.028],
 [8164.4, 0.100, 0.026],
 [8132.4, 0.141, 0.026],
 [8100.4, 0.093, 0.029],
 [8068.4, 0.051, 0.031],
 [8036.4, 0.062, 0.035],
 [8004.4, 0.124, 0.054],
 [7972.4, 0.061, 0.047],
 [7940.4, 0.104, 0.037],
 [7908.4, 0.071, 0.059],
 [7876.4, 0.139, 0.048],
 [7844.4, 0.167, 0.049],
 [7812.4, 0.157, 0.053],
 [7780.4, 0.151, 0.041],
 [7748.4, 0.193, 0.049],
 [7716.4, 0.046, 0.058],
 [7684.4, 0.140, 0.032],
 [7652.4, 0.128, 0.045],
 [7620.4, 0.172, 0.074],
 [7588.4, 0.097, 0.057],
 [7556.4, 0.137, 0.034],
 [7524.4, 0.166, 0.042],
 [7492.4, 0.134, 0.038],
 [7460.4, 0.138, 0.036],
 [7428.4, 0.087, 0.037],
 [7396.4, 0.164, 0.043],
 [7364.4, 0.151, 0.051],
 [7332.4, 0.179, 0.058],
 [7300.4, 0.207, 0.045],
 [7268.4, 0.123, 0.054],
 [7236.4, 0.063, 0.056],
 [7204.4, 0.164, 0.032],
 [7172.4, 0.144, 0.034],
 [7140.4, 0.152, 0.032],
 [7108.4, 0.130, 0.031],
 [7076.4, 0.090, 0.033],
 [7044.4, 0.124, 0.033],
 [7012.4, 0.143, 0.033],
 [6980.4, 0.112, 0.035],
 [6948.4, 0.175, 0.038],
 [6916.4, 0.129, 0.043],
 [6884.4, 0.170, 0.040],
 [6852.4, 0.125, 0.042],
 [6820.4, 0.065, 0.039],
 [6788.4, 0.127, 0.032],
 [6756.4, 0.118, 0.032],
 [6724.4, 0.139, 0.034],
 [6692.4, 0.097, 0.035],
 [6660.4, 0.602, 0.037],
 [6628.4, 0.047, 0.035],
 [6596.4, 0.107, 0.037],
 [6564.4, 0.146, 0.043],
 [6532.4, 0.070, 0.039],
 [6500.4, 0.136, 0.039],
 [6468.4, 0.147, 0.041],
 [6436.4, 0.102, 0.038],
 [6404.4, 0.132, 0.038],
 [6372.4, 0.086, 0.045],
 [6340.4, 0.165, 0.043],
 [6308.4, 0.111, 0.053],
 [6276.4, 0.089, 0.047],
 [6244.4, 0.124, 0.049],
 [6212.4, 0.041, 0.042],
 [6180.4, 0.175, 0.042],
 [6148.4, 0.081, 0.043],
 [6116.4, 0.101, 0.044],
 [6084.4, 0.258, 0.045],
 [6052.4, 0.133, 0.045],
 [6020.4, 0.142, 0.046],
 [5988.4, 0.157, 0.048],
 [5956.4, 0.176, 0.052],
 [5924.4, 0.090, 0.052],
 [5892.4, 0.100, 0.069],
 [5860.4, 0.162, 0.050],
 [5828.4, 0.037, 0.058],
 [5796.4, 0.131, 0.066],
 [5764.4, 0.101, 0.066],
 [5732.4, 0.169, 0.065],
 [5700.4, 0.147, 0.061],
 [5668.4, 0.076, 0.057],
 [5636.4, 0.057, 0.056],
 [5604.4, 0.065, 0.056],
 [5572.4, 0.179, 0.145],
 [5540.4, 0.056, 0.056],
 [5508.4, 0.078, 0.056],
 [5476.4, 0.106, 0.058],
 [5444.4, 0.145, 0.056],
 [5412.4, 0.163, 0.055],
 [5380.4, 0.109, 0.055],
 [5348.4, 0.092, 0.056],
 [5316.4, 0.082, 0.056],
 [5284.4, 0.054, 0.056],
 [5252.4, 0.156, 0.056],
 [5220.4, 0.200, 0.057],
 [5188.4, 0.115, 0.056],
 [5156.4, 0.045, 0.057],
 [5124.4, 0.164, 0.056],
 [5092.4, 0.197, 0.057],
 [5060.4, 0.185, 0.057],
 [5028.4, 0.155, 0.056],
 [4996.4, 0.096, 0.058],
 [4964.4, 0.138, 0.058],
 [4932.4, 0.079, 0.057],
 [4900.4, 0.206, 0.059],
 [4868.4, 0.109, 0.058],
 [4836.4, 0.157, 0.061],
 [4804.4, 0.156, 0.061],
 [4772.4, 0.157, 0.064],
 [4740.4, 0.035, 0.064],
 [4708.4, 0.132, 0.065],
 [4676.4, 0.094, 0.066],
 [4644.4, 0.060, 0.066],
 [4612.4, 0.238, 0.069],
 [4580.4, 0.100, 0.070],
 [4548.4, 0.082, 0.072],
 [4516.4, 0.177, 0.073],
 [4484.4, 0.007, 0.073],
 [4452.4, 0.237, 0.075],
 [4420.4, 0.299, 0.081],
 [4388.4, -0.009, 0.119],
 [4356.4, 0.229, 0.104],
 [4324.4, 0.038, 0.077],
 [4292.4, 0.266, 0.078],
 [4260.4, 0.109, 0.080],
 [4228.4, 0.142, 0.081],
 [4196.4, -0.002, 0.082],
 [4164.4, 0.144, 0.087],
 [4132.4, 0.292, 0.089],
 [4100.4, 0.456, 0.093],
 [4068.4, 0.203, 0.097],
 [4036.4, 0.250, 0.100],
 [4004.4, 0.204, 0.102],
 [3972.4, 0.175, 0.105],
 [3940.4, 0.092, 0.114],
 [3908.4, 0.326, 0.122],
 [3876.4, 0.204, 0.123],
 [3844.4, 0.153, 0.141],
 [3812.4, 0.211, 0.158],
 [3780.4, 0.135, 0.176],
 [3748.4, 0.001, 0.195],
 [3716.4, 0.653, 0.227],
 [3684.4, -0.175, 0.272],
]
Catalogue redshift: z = 0.788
